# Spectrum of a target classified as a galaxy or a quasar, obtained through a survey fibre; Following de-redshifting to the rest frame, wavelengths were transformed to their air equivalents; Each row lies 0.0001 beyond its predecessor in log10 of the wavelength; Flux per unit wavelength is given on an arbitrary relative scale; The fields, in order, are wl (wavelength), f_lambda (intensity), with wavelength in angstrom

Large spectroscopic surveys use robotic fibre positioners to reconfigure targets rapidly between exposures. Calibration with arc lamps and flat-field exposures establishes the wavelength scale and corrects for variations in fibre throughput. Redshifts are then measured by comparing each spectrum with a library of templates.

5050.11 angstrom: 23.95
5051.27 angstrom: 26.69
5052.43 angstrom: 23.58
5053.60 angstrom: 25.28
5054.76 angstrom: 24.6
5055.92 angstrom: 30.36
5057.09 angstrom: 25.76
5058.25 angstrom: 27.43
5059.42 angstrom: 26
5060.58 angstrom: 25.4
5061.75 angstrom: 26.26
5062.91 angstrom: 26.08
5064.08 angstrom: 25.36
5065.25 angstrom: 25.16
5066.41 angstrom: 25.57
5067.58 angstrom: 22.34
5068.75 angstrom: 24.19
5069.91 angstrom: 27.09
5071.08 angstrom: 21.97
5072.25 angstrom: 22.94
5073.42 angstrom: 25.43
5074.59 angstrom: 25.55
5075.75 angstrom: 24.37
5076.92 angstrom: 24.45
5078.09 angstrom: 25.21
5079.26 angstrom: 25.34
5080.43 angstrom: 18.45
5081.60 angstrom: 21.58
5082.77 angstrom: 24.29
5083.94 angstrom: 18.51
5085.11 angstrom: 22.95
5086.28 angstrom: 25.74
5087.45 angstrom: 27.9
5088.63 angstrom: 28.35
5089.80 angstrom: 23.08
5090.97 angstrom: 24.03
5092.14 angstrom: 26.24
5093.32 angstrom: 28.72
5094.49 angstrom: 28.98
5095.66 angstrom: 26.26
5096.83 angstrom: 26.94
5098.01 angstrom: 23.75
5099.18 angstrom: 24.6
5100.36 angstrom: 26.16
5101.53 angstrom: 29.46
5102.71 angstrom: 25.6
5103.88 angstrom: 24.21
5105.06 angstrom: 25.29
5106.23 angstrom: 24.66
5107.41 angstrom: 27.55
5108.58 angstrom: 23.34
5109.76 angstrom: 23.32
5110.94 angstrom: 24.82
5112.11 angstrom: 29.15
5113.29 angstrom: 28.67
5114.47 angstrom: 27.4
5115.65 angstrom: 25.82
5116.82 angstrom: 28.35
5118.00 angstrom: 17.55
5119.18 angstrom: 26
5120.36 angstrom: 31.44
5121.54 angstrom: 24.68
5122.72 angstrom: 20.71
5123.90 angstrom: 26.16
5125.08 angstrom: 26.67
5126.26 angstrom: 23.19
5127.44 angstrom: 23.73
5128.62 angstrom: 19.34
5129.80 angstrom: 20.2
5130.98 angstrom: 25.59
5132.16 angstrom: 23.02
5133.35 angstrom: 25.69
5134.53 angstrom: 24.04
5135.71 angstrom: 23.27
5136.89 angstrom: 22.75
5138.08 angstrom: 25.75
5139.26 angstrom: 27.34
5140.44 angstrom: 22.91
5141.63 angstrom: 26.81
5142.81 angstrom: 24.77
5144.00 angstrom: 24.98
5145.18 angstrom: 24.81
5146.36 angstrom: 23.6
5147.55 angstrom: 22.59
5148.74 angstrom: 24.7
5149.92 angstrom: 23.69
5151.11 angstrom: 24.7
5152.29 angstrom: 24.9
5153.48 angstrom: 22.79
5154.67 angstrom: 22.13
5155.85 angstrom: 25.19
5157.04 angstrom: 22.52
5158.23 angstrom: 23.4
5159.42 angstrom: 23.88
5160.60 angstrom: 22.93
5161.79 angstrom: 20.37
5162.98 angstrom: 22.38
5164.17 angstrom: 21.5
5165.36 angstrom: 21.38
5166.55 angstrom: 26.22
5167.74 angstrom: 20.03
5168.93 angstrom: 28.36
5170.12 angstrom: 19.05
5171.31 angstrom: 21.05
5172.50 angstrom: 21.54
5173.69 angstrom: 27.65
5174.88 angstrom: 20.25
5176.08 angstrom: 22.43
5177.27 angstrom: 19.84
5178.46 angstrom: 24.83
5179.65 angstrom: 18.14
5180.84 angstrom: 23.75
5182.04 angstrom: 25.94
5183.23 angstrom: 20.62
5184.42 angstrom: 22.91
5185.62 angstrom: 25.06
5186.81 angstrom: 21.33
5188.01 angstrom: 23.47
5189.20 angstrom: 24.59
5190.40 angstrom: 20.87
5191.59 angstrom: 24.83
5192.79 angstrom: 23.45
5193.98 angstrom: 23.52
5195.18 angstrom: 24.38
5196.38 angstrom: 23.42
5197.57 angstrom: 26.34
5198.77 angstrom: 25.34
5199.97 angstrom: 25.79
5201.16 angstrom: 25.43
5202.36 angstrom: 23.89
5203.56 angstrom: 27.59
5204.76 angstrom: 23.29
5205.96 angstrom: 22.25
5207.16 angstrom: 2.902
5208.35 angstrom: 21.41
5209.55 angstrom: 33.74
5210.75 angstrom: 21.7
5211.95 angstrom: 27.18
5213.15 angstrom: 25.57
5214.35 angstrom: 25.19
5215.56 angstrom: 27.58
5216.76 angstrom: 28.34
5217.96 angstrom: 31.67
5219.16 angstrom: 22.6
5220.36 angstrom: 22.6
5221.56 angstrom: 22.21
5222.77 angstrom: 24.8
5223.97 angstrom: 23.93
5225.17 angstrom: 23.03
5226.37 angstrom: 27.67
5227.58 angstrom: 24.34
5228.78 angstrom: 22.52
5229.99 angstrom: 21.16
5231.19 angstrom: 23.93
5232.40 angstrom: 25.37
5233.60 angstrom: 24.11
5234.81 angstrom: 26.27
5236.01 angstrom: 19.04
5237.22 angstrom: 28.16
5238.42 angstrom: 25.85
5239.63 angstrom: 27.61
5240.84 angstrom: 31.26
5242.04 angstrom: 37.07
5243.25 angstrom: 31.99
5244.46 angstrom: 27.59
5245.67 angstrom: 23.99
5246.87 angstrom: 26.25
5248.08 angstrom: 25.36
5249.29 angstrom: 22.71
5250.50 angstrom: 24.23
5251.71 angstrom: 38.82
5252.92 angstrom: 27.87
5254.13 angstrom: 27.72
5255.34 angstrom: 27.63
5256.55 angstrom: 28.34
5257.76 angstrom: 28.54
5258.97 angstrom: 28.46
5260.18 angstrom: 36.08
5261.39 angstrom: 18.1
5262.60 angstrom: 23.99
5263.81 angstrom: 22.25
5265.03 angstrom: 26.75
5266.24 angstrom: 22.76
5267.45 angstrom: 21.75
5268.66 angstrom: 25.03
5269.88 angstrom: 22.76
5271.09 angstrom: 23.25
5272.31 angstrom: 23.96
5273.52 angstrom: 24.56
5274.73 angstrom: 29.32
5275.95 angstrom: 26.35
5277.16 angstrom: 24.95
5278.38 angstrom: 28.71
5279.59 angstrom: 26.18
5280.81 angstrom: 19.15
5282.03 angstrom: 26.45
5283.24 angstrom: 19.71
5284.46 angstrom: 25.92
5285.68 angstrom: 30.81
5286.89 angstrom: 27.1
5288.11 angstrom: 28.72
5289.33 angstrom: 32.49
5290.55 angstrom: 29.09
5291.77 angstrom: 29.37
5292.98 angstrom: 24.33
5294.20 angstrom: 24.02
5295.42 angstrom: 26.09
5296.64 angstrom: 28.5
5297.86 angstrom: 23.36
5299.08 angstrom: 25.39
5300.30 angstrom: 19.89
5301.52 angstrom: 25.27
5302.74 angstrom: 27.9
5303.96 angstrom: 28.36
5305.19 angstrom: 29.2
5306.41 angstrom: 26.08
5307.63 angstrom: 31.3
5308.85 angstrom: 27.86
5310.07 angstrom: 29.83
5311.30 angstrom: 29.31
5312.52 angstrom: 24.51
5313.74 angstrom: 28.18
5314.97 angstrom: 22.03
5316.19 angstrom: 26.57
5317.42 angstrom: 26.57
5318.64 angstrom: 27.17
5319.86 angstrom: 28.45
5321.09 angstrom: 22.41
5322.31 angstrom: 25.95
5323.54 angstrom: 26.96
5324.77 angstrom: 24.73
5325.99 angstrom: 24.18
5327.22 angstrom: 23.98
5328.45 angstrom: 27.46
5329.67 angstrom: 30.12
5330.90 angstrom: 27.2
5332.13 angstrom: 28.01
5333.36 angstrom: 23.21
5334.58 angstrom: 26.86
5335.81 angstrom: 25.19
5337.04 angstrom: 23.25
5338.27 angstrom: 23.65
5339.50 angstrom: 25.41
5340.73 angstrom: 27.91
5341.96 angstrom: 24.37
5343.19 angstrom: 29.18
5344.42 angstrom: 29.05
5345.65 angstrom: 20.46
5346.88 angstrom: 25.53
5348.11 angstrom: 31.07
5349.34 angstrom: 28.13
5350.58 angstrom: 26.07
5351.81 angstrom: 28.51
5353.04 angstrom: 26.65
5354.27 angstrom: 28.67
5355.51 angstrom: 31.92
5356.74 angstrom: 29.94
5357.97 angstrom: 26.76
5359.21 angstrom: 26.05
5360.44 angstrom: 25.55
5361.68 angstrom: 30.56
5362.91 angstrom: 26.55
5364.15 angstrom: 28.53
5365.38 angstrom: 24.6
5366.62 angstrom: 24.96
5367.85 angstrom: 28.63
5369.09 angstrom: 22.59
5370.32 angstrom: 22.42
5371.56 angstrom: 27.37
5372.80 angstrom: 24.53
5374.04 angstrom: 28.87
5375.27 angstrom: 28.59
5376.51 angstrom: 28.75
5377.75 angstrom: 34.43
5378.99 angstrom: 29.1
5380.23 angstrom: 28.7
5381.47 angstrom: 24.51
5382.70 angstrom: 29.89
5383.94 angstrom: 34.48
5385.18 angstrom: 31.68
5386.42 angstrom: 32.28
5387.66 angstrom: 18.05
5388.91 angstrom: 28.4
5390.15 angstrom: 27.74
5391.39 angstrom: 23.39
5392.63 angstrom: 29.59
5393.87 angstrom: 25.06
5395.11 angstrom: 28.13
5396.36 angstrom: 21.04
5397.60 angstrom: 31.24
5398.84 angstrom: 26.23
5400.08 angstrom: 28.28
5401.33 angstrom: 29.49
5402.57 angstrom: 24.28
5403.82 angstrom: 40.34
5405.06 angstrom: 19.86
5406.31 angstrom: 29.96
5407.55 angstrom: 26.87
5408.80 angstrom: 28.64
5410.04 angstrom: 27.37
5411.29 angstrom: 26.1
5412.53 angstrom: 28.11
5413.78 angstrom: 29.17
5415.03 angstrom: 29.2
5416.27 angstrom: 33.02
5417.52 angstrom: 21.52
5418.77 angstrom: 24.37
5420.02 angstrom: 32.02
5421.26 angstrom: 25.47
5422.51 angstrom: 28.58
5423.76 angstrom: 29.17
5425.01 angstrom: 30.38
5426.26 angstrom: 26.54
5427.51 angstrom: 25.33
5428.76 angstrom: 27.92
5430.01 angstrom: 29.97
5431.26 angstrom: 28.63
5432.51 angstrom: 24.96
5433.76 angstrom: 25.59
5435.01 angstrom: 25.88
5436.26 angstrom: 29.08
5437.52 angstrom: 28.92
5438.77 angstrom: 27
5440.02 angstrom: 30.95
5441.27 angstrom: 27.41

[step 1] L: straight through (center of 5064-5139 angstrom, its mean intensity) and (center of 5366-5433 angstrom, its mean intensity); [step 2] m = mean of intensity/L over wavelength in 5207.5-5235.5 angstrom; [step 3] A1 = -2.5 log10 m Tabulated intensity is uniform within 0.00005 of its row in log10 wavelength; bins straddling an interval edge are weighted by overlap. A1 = 0.05 mag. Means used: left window 24.8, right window 27.7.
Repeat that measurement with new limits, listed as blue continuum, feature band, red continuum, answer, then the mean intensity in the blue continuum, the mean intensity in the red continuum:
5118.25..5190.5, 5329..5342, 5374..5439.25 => 0.03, 23.5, 28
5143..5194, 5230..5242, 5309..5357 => -0.06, 23.1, 26.6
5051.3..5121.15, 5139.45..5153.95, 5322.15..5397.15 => 0.06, 25.3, 27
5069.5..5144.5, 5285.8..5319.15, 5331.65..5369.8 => -0.03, 24.9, 26.7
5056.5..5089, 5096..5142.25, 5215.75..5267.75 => 0.00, 24.6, 26.2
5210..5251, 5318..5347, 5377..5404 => 0.06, 25.7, 28.3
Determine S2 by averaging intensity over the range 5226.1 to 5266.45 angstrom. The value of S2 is 26.6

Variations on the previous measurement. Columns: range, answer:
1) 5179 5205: 23.8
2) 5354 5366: 27.9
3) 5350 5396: 27.6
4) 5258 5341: 26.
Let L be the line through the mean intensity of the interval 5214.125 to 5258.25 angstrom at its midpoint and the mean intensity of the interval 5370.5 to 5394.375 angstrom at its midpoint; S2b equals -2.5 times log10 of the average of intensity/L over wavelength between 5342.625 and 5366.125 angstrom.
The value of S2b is 0.01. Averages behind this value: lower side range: 26.4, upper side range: 28.1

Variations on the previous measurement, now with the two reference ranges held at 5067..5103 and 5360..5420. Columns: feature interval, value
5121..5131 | 0.089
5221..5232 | 0.104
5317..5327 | 0.052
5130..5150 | 0.040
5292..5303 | 0.072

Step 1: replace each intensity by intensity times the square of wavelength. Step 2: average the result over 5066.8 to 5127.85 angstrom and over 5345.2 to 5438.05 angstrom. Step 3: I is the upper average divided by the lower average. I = 1.23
